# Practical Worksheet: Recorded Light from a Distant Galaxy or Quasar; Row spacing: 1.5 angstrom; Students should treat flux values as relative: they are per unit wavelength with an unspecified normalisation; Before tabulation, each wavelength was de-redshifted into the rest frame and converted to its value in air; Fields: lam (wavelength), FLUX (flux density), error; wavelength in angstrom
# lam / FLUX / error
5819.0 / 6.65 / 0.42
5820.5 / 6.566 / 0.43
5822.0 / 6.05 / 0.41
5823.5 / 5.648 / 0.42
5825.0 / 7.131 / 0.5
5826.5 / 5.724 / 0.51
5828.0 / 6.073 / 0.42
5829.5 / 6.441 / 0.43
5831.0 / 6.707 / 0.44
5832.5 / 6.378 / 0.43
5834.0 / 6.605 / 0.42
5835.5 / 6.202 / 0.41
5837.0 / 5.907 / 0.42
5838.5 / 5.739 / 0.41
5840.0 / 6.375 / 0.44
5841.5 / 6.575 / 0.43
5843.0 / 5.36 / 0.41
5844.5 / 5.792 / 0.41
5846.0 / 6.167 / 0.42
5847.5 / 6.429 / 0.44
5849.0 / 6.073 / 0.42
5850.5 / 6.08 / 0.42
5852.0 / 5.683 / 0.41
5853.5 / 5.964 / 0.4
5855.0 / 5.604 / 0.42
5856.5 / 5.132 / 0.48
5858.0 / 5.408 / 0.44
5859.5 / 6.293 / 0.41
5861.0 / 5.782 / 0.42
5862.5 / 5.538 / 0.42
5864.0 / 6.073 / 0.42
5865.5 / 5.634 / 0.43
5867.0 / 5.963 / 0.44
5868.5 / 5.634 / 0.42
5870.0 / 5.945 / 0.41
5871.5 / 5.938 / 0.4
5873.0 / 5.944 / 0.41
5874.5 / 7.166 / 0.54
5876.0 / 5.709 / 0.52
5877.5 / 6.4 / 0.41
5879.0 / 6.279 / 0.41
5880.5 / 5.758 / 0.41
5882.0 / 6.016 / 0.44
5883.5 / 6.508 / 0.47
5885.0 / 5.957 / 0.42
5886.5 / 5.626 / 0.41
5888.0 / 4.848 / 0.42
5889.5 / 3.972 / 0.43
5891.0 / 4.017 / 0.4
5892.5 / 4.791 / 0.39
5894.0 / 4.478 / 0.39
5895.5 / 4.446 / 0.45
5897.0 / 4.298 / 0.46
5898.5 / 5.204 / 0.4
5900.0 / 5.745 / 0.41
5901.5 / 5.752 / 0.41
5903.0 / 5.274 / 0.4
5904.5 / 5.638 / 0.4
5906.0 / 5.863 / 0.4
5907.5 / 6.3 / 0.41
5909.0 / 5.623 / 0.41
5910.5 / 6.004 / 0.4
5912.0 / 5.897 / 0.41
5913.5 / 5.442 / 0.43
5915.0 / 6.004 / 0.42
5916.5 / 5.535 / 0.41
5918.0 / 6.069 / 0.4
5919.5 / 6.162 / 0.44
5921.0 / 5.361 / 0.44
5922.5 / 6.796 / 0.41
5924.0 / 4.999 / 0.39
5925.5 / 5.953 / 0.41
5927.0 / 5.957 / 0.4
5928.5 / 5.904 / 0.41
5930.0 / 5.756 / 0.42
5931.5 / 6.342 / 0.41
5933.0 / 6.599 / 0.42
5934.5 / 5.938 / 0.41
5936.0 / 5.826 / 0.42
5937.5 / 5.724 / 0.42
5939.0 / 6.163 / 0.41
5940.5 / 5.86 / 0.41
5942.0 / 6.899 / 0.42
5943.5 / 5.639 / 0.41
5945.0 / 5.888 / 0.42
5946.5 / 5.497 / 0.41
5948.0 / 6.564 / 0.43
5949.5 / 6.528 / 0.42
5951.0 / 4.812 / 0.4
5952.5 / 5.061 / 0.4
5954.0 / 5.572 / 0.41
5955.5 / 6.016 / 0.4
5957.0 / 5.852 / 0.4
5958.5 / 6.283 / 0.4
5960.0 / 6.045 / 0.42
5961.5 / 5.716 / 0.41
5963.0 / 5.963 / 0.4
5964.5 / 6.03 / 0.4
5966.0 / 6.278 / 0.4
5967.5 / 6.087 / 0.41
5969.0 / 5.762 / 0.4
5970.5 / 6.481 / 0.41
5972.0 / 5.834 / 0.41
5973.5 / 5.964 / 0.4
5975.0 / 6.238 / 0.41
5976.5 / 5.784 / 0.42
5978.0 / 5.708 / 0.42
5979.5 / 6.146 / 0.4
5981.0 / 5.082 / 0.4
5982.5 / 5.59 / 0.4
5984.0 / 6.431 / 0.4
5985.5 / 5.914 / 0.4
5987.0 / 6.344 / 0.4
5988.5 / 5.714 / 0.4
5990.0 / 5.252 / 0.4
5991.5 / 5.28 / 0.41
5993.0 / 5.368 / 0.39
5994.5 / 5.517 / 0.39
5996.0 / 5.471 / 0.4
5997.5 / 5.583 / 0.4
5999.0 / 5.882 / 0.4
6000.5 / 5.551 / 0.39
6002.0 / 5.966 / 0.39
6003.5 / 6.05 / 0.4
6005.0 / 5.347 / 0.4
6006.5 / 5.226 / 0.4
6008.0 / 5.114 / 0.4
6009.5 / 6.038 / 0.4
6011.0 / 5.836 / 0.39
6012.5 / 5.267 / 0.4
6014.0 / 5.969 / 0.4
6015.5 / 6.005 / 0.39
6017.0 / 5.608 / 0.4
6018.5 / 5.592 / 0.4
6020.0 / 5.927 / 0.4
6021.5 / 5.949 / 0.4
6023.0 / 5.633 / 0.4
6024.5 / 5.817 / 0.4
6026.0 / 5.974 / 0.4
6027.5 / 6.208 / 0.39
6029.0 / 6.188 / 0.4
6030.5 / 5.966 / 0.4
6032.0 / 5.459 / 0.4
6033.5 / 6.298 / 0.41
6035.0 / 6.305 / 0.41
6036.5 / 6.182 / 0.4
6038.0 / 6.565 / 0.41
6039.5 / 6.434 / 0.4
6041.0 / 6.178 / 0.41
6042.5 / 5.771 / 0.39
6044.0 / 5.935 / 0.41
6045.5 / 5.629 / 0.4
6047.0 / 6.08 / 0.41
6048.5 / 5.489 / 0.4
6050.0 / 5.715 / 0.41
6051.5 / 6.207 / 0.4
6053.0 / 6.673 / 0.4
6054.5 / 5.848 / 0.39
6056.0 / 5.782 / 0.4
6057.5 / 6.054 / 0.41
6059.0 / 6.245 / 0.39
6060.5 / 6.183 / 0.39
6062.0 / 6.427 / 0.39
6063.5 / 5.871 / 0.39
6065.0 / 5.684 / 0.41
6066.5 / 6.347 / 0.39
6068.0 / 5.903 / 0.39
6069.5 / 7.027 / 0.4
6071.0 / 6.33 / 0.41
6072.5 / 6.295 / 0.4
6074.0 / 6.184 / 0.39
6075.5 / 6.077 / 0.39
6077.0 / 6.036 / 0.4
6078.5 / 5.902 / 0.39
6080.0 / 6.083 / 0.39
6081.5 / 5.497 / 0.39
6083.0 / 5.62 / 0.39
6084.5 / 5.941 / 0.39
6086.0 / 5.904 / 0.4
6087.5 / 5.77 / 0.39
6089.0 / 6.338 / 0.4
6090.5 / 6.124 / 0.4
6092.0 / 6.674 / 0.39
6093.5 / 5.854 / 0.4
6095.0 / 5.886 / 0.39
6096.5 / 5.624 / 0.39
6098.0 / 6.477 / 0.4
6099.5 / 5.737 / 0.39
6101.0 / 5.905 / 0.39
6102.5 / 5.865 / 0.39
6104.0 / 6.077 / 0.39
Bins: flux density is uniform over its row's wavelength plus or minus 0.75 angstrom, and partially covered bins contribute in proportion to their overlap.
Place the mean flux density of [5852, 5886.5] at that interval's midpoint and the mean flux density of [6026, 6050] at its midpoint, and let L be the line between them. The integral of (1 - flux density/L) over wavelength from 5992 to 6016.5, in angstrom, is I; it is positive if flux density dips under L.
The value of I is 1.54 angstrom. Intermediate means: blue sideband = 5.93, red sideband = 6.03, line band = 5.63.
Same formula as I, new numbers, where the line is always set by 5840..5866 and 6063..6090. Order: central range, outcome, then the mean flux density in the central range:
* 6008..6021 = 0.6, 5.75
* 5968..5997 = 0.9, 5.78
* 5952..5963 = 0.2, 5.82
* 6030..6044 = -0.2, 6.12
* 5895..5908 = 1.1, 5.39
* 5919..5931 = 0.1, 5.86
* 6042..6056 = 0.2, 5.92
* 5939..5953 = 0.1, 5.89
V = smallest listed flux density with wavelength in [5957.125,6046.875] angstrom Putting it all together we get 5.082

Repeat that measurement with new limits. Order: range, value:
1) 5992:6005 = 5.347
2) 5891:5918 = 4.017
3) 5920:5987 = 4.812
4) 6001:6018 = 5.114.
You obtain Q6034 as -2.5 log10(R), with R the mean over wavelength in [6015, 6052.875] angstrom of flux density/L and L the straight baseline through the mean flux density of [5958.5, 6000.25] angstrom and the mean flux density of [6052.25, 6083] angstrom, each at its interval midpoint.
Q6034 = 0.01 mag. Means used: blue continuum 5.84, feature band 5.98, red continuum 6.11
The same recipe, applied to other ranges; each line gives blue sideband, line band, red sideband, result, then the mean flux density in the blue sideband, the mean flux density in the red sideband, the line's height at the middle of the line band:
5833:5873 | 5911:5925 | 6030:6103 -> 0.027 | 5.92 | 6.05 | 5.96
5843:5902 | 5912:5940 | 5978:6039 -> -0.041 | 5.64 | 5.79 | 5.7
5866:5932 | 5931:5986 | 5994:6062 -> -0.033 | 5.66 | 5.89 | 5.77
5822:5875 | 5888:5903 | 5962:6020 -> 0.237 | 6.03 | 5.77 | 5.94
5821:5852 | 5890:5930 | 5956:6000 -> 0.091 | 6.16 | 5.85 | 6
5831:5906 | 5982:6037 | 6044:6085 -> 0.032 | 5.73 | 6.04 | 5.95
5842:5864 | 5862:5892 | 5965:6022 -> 0.014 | 5.83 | 5.77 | 5.82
